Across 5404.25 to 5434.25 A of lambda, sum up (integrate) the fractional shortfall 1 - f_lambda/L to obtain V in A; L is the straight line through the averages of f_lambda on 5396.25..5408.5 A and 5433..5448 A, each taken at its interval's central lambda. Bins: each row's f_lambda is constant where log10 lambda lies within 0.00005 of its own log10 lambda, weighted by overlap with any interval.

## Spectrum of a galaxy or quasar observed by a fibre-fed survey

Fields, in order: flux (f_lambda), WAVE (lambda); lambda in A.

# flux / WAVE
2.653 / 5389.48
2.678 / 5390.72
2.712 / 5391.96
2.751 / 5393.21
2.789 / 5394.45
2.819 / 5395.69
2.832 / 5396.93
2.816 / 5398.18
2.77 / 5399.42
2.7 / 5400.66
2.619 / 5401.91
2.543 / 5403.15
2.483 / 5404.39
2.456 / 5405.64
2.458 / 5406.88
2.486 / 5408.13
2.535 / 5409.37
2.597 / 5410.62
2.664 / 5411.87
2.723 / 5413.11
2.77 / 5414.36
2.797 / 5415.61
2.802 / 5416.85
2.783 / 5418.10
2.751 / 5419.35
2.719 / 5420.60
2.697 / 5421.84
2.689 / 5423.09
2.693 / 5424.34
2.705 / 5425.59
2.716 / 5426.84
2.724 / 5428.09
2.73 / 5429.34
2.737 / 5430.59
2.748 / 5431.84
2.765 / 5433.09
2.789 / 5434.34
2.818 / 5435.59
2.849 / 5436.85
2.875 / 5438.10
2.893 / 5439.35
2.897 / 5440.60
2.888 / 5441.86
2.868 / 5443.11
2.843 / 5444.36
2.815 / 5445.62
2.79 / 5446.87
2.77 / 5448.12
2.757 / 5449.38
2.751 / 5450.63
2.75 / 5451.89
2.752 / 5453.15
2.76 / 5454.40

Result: 0.4 A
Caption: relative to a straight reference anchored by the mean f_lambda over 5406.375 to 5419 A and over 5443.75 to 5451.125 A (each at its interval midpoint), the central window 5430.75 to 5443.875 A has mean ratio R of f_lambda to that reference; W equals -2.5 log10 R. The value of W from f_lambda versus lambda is -0.03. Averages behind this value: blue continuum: 2.66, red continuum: 2.79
